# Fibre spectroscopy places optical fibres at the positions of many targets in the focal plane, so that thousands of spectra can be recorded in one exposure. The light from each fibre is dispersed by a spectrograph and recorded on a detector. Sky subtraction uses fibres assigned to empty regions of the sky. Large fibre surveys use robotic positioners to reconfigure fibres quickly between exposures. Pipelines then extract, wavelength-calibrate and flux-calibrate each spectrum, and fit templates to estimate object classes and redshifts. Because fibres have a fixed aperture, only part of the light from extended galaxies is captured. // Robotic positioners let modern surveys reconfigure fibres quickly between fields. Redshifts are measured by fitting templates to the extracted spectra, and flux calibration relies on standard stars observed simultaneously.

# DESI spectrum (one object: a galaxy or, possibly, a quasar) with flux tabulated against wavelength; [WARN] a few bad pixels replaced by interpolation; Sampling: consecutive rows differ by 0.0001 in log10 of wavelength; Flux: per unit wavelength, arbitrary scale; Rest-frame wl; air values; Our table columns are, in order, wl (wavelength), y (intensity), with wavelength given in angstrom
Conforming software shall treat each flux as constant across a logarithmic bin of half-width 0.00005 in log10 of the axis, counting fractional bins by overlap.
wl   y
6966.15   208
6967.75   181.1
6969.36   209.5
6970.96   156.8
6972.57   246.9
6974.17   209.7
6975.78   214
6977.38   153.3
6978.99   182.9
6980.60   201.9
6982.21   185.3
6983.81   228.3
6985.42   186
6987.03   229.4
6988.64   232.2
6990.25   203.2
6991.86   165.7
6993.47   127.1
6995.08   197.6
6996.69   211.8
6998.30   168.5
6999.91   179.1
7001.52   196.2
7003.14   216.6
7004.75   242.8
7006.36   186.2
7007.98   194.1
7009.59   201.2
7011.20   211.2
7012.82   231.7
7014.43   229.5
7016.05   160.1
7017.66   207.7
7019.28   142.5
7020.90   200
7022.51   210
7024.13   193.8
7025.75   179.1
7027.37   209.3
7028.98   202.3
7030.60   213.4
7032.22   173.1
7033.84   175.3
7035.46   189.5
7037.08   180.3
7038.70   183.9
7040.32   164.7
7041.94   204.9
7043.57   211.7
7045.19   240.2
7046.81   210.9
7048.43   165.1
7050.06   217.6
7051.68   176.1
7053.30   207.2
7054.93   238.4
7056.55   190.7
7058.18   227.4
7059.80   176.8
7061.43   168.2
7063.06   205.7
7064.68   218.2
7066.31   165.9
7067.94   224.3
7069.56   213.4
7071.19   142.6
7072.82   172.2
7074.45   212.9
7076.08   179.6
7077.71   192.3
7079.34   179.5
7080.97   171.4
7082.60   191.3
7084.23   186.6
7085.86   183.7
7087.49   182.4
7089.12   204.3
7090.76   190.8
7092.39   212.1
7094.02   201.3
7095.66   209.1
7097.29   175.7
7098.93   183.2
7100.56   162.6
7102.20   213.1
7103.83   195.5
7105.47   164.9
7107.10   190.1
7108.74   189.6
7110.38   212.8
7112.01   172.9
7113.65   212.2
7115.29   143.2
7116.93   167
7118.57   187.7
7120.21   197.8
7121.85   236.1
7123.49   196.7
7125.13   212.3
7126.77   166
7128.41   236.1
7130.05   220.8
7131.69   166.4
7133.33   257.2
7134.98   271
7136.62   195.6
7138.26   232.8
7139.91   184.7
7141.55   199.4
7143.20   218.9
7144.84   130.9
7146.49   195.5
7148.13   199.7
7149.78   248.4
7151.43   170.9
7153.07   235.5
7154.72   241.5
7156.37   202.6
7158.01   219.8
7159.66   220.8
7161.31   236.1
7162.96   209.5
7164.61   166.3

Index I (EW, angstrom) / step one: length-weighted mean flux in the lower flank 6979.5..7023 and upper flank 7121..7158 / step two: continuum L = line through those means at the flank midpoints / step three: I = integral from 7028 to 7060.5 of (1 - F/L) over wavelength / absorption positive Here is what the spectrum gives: 0.66 angstrom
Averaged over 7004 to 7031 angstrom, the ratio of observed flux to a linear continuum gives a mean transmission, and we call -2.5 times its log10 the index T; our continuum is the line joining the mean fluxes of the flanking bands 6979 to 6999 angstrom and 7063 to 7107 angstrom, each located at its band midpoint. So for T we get -0.04 mag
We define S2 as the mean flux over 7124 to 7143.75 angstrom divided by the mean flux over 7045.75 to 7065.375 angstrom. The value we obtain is 1.1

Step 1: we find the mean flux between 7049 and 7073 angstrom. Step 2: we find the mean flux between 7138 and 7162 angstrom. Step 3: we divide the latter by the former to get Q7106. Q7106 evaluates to 1.1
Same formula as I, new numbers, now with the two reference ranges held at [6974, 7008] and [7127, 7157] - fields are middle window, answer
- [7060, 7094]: 2.39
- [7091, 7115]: 1.79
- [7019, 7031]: 0.23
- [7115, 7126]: 0.78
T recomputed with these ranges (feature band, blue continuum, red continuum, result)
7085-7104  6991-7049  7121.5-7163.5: 0.065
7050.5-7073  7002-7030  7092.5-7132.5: 0.007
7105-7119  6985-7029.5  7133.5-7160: 0.141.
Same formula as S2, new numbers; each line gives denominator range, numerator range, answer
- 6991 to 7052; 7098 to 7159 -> 1.03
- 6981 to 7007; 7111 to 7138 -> 1.03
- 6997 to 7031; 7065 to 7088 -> 0.94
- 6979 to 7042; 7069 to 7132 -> 0.98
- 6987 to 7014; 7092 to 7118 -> 0.94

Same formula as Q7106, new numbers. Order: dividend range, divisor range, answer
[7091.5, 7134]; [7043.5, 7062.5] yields 0.97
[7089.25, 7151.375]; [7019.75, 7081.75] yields 1.02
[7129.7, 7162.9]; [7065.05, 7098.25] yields 1.12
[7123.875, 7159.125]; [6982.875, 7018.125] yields 1.05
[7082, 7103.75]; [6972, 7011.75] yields 0.97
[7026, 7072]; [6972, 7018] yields 0.98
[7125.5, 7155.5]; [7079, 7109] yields 1.11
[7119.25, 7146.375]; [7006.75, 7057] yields 1.05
